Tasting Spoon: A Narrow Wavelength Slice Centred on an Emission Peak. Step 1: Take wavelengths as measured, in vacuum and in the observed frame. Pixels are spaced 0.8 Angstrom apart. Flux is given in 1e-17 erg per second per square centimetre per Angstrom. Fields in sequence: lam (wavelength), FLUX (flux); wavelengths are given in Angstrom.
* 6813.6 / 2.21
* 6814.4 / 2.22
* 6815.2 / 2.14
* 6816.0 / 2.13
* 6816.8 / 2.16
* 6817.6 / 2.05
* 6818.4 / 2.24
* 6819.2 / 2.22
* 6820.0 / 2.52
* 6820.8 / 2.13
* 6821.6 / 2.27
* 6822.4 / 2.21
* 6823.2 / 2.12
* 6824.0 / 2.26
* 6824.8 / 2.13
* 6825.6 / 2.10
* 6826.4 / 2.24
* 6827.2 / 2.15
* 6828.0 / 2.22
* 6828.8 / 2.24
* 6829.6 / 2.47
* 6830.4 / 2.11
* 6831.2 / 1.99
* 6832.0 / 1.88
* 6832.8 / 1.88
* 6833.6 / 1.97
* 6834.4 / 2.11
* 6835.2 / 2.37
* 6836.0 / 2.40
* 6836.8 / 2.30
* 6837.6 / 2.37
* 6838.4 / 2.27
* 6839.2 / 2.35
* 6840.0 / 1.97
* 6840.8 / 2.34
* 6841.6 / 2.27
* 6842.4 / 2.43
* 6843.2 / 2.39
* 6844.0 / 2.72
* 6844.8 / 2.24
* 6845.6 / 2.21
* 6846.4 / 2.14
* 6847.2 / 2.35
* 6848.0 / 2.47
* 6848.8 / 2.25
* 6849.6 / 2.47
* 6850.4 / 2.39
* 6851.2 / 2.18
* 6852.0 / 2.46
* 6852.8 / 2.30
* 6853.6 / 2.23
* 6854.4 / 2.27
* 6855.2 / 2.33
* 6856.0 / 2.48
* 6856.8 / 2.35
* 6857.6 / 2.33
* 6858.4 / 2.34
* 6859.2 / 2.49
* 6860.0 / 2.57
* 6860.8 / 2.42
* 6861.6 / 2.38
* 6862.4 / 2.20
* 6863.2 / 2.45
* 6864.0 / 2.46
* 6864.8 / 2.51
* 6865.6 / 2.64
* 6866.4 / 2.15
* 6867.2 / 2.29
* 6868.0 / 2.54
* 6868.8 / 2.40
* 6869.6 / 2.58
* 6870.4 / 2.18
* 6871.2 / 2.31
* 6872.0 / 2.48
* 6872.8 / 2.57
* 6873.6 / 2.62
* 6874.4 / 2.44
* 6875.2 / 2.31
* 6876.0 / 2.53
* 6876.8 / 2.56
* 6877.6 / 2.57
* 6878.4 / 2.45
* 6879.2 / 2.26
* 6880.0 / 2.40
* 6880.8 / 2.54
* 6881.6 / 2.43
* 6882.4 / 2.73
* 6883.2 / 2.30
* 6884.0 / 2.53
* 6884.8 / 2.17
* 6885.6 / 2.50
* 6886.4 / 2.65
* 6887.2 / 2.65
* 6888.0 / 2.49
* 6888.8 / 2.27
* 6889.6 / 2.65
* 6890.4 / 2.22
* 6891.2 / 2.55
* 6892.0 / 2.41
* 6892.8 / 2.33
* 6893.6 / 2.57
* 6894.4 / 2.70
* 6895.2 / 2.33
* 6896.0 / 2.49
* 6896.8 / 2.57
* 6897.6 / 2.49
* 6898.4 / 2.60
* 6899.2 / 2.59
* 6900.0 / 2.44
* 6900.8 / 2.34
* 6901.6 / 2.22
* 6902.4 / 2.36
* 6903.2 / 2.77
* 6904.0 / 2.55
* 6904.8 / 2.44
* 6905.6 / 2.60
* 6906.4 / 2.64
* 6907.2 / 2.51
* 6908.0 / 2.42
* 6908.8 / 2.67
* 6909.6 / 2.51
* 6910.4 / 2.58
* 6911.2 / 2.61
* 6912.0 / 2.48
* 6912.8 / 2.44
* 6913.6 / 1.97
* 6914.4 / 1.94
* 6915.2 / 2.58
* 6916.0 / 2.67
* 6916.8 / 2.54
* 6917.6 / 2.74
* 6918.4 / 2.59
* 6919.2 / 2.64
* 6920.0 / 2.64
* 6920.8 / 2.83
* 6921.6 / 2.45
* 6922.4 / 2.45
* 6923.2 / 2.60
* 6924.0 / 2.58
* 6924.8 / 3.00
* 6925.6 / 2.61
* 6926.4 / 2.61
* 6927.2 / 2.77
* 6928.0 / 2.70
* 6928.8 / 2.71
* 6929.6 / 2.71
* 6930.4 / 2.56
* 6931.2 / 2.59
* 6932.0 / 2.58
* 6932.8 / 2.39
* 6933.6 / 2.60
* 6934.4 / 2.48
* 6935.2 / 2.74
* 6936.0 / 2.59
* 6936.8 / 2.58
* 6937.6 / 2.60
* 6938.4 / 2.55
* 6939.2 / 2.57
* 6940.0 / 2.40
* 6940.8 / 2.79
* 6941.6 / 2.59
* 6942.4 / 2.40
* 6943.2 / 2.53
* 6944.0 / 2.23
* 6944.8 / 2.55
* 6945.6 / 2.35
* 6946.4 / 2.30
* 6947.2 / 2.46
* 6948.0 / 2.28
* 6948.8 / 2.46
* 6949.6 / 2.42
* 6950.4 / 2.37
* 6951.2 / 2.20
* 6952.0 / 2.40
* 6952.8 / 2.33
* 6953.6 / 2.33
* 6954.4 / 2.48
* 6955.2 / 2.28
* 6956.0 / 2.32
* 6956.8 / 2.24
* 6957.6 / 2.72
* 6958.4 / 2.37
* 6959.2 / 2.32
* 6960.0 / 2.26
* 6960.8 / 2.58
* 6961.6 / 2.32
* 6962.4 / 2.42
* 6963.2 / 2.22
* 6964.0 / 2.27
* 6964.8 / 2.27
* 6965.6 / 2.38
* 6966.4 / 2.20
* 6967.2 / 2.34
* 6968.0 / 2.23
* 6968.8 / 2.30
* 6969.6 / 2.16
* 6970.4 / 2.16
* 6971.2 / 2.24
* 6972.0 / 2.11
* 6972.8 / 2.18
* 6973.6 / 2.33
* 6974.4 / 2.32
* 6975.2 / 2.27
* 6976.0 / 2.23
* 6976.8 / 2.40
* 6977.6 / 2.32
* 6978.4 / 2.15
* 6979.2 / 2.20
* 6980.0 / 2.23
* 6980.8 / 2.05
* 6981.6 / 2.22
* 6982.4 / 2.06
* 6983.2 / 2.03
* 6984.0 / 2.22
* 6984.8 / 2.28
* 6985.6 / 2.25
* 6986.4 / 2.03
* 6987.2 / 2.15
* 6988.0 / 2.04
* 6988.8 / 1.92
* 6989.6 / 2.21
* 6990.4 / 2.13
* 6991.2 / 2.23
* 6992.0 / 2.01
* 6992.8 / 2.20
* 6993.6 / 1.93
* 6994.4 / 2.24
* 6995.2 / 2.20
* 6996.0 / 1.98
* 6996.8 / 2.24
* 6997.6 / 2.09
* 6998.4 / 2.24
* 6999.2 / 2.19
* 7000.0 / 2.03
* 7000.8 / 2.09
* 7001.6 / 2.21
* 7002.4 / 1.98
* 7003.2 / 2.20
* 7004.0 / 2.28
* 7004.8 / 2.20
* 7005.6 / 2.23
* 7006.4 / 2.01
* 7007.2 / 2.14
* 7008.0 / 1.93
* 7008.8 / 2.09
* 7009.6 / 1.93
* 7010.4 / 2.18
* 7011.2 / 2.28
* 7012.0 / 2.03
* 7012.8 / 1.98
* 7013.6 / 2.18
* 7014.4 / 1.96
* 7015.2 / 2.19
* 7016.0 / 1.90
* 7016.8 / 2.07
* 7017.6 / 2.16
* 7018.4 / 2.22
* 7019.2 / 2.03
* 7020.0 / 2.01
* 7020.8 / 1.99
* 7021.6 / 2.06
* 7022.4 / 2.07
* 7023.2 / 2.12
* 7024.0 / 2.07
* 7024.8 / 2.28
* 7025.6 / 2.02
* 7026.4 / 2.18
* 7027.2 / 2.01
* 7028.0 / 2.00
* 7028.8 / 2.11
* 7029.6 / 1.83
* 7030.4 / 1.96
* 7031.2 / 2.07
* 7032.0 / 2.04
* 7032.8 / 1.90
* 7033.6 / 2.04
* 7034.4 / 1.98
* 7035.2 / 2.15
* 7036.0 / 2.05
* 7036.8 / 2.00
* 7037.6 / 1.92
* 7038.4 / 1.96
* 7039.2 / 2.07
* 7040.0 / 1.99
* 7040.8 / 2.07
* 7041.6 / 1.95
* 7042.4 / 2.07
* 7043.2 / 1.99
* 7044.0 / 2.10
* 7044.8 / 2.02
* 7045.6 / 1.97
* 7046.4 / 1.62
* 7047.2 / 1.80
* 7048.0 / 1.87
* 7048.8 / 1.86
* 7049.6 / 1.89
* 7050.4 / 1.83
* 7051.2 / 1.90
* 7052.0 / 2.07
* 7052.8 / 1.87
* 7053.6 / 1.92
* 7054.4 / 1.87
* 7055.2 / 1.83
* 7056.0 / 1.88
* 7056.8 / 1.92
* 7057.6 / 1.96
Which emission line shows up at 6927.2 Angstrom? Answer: C III]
